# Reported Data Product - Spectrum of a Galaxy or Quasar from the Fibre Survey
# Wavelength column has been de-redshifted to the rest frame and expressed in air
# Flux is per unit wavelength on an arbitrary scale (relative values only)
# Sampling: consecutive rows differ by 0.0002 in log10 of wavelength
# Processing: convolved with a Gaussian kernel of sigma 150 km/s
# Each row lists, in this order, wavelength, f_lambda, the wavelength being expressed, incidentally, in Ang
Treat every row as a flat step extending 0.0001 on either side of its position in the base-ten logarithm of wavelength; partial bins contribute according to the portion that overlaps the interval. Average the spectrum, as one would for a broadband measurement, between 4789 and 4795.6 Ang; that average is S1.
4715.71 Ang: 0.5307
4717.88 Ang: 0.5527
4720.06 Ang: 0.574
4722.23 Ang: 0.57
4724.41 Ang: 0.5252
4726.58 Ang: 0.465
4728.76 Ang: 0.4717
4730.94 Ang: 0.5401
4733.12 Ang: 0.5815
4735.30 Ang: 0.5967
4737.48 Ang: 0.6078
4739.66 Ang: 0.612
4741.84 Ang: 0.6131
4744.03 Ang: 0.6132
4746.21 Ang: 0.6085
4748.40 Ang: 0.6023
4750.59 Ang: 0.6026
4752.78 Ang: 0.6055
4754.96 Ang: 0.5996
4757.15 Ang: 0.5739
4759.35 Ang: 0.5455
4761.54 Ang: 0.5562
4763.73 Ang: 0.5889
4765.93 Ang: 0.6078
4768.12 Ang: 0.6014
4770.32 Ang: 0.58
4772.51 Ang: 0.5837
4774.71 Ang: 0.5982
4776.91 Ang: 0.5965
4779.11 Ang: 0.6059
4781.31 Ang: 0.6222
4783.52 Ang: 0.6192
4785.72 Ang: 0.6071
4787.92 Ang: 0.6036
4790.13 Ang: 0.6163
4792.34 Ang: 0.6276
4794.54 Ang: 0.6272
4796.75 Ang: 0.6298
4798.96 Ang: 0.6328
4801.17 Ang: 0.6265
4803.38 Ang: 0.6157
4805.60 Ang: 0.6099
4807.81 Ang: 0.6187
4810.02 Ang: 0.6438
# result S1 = 0.624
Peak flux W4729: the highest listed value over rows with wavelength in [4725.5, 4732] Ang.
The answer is 0.5401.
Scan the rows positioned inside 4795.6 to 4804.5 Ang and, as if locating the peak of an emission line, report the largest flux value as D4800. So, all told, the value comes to 0.6328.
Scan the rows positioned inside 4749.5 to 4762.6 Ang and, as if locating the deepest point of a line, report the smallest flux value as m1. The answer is 0.5455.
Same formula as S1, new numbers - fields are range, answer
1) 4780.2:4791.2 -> 0.613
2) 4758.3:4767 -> 0.575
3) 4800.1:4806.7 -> 0.617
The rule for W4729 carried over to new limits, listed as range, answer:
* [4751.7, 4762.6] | 0.6055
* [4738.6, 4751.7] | 0.6132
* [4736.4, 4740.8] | 0.612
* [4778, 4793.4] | 0.6276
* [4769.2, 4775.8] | 0.5982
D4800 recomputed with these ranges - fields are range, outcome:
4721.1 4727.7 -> 0.57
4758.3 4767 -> 0.6078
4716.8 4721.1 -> 0.574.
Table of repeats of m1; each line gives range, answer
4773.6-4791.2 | 0.5965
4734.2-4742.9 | 0.5967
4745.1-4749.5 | 0.6023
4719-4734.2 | 0.465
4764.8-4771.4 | 0.58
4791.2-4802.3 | 0.6265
